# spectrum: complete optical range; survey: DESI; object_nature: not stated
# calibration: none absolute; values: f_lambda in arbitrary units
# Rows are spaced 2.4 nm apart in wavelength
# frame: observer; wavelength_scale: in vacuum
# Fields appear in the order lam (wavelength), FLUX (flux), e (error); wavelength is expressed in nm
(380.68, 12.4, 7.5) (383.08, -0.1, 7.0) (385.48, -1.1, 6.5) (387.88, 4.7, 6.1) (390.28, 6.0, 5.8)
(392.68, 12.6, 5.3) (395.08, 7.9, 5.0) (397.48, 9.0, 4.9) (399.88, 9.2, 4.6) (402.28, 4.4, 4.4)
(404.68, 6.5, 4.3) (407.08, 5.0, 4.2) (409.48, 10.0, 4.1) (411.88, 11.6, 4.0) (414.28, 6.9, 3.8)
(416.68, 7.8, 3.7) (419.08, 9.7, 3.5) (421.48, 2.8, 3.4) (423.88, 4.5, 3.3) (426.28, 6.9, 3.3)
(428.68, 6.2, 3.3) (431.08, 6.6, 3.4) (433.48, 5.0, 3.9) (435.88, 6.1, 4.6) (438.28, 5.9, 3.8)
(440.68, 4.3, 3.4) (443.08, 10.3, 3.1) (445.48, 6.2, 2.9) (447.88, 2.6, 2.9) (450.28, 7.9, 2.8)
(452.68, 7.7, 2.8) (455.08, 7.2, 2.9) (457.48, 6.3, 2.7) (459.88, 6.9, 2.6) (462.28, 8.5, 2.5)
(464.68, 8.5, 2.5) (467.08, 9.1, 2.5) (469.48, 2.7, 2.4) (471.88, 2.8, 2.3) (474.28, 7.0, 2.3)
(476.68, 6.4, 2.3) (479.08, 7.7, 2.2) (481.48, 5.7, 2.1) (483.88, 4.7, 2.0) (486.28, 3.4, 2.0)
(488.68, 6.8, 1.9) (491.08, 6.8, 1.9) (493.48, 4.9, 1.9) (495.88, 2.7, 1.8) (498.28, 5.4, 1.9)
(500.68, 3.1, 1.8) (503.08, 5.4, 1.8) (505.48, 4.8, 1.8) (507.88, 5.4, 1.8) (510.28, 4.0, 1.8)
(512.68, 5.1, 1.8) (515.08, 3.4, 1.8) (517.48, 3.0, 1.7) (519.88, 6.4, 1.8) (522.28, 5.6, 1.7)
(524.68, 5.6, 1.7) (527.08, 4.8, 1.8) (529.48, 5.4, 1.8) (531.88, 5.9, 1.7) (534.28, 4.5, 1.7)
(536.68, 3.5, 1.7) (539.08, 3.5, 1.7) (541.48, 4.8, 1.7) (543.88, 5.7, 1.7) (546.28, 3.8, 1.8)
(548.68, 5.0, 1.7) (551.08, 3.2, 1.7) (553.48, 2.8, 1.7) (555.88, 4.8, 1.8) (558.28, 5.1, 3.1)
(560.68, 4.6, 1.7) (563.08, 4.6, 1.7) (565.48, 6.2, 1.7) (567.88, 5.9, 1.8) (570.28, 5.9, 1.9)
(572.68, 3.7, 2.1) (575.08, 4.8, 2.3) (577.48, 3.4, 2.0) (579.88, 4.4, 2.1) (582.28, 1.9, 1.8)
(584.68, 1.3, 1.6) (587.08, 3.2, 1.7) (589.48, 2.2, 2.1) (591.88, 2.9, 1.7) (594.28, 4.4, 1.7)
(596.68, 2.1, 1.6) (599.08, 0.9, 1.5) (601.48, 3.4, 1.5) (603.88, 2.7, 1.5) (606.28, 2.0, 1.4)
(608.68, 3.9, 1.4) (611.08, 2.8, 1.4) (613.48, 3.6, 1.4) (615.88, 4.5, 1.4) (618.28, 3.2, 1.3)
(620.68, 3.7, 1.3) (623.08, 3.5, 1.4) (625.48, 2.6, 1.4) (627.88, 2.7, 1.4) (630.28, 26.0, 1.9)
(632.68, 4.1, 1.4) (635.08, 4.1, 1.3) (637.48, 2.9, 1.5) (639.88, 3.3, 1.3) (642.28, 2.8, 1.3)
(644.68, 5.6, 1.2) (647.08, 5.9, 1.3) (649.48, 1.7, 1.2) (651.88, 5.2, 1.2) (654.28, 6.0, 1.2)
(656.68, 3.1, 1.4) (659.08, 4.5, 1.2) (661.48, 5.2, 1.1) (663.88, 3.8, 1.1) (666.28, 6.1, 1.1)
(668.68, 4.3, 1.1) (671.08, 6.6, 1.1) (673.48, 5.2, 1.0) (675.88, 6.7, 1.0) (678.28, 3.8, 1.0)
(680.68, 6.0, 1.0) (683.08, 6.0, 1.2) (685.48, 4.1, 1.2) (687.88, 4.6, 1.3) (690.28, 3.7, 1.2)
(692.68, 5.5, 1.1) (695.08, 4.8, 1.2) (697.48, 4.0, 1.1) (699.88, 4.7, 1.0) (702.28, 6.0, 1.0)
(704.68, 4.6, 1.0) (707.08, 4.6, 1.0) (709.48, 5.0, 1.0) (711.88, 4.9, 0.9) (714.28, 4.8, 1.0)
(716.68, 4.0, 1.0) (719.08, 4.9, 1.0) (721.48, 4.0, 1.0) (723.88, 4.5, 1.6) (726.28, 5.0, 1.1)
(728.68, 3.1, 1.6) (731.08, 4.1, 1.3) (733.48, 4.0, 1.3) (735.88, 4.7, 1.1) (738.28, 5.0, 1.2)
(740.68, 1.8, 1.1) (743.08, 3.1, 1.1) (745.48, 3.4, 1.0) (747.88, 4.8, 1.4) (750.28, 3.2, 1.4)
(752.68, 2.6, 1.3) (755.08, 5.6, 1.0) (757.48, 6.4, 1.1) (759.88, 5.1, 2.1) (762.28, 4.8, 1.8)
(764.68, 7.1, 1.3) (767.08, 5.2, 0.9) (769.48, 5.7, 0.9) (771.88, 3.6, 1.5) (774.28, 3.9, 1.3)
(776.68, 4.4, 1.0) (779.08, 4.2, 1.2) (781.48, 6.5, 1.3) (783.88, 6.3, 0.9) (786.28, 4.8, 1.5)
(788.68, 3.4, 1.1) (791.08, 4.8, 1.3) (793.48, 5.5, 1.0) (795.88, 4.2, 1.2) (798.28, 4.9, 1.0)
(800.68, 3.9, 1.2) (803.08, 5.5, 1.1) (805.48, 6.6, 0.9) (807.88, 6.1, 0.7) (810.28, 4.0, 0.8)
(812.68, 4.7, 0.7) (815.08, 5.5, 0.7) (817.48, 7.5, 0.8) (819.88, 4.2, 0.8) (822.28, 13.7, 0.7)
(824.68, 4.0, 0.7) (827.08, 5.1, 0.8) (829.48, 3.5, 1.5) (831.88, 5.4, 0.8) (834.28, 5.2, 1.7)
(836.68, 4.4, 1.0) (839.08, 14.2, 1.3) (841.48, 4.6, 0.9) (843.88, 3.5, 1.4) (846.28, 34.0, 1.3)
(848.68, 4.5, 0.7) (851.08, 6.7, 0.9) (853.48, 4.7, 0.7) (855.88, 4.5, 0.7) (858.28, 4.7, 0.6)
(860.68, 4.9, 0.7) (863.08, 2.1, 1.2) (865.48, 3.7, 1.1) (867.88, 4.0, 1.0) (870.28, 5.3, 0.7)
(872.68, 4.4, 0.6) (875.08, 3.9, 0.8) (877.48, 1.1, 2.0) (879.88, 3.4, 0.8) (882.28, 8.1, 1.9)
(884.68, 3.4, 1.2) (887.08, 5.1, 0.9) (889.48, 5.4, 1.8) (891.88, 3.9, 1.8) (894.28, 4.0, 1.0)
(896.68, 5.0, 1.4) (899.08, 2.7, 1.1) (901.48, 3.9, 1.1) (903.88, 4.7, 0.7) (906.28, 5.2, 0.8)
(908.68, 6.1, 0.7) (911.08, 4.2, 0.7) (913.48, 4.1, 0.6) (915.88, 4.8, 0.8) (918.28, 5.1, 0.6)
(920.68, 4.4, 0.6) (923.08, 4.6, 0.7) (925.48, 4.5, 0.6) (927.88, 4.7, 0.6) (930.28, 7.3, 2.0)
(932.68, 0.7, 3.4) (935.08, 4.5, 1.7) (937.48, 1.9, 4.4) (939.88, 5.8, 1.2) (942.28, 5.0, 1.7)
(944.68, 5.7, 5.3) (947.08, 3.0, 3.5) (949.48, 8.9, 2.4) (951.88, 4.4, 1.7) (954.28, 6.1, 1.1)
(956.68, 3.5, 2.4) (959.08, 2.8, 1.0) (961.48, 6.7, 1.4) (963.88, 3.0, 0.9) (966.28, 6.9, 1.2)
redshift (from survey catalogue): 0.69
